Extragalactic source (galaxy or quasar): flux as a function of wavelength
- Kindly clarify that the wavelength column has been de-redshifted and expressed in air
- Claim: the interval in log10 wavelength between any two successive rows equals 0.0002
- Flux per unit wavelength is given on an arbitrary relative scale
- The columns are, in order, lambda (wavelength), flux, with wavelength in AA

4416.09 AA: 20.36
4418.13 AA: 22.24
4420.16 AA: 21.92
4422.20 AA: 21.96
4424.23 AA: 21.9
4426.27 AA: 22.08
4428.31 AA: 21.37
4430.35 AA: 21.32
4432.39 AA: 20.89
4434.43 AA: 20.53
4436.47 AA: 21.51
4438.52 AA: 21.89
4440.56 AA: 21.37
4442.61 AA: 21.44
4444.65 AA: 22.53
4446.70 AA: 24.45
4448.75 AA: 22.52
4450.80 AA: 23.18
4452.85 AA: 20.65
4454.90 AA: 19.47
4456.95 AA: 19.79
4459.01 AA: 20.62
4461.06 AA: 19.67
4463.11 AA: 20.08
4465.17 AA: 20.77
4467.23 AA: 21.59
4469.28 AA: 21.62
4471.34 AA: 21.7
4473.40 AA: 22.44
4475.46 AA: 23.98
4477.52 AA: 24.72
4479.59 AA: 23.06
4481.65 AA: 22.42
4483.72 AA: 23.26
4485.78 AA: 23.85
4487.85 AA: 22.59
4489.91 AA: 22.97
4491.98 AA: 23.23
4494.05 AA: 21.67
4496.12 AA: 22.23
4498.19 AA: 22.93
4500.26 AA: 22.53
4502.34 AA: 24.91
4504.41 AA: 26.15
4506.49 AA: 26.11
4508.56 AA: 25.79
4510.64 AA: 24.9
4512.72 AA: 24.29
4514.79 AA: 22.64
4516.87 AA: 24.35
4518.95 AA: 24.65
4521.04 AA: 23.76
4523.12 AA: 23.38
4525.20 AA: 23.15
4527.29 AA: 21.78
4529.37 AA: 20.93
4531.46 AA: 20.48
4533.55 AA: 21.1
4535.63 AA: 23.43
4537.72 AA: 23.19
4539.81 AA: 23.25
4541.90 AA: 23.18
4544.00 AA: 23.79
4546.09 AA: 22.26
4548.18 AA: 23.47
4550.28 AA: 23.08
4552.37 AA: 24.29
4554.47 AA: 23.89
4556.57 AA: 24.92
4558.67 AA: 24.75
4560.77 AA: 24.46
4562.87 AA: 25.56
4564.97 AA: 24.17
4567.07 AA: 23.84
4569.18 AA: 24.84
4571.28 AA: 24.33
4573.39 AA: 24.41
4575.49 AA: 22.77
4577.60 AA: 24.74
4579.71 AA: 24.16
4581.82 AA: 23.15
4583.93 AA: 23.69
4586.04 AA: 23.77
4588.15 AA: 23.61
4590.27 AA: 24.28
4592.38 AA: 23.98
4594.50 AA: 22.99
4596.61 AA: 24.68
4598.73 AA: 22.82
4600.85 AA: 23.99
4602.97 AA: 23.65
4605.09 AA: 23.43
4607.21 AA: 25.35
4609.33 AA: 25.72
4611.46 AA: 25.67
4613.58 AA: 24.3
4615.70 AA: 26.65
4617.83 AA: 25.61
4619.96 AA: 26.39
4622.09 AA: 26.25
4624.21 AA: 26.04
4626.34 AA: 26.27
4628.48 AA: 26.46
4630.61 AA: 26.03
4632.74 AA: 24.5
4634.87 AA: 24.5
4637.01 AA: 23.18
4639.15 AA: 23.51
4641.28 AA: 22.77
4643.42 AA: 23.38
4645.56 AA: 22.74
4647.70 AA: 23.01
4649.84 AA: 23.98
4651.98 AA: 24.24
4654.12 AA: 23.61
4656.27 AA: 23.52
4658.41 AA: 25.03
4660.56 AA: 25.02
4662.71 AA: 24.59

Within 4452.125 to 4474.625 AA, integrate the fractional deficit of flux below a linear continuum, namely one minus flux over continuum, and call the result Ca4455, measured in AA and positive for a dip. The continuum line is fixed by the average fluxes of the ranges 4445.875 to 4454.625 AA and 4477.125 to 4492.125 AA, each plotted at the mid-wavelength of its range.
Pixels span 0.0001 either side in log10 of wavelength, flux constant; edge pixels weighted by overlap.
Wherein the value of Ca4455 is 1.89 AA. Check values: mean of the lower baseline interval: 22.4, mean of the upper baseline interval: 23.2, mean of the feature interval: 20.8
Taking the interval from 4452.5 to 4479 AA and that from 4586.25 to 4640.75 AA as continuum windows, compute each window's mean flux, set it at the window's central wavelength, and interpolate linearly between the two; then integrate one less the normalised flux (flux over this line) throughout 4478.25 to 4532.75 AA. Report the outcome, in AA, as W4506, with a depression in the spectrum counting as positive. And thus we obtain -2.7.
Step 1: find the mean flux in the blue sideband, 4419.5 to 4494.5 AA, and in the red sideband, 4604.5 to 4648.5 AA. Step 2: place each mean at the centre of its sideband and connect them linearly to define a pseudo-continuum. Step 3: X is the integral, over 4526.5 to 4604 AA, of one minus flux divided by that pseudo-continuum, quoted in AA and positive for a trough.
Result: 0.8 AA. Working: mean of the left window 21.9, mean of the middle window 23.6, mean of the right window 24.9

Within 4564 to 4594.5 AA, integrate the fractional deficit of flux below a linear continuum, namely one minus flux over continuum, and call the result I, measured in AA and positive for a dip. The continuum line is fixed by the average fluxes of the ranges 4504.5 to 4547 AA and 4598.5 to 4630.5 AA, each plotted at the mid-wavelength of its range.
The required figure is 0.8 AA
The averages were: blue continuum 23.4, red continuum 25.3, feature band 23.9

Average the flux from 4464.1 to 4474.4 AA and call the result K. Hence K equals 21.6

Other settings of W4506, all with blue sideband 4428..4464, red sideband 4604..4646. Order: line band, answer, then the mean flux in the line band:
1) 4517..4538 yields 0.30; 22.6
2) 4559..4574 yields -0.48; 24.5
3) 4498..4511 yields -1.37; 24.9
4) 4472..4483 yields -0.66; 23.3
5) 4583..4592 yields 0.13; 23.9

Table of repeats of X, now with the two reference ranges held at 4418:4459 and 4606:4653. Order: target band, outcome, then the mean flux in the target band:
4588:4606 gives 0.4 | 23.7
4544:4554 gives 0.0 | 23.4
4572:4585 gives 0.1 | 23.8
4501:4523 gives -1.7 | 24.7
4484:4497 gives -0.2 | 22.8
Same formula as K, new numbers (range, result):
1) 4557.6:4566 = 24.7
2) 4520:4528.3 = 23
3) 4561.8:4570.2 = 24.6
